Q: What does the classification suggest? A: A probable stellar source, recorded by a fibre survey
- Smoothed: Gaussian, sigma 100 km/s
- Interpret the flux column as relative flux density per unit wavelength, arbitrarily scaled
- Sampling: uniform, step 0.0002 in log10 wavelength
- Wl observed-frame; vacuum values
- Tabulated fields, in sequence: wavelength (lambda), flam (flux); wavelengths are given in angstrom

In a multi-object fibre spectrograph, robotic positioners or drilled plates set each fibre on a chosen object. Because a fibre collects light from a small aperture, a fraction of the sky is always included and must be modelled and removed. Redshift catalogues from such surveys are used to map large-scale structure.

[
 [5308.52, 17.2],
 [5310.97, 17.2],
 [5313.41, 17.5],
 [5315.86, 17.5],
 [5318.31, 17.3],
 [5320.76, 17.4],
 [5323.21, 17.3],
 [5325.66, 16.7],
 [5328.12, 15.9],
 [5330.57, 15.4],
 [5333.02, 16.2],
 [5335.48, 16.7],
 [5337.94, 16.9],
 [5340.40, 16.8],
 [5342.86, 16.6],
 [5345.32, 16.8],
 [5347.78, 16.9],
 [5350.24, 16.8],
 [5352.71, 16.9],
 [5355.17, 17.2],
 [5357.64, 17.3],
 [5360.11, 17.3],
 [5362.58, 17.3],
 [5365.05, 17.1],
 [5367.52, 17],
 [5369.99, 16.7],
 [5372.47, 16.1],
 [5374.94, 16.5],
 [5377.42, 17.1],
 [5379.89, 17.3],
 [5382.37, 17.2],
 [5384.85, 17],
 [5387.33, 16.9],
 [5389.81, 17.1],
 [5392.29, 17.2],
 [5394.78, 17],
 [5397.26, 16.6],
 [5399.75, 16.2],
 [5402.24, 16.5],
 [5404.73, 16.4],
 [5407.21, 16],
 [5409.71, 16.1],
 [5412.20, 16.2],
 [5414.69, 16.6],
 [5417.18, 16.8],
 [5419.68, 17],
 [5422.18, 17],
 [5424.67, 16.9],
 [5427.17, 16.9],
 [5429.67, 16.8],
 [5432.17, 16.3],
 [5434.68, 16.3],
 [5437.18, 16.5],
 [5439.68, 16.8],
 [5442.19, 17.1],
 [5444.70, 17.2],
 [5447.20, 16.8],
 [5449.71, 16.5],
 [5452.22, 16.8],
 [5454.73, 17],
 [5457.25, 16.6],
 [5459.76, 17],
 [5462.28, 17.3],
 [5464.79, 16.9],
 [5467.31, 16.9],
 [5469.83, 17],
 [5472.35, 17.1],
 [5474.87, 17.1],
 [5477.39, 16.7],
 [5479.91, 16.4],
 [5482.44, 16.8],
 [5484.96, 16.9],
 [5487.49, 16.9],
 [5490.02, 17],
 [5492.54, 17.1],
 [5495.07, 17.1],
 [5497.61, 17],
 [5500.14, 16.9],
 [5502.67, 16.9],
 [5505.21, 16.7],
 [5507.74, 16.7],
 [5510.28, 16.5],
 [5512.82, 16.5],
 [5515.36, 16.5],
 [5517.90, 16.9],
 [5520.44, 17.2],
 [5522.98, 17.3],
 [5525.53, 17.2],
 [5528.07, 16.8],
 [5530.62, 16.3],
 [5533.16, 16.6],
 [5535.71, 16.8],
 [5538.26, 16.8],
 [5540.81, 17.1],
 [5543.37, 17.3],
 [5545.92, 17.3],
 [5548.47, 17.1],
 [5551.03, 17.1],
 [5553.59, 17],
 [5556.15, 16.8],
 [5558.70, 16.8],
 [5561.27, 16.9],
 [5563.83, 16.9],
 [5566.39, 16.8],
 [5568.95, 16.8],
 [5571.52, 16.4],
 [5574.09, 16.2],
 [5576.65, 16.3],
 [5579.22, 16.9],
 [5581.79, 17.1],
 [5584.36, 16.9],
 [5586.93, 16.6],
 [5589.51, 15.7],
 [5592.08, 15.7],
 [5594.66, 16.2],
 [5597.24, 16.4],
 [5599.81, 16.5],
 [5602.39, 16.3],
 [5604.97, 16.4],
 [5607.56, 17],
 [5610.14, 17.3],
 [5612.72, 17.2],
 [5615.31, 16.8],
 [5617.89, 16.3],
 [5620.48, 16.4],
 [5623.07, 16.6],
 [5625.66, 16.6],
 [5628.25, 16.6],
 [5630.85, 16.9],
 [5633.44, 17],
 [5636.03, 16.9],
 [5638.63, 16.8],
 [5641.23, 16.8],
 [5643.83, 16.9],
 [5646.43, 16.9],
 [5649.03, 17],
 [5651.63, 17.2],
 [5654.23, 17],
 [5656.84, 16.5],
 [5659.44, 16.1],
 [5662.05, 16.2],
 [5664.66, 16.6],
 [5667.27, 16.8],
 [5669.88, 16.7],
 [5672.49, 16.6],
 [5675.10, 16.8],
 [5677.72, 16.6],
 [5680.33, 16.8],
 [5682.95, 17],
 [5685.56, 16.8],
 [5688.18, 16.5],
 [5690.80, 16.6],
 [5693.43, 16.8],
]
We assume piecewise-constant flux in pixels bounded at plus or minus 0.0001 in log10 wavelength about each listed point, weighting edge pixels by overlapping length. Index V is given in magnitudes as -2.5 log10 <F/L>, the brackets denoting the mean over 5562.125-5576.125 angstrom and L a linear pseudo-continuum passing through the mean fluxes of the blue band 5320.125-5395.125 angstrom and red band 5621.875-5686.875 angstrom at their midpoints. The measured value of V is 0.01 mag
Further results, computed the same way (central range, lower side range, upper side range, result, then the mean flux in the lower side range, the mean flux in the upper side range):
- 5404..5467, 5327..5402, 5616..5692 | 0.004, 16.8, 16.7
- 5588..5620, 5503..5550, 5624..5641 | 0.022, 16.9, 16.8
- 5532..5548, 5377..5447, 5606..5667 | -0.015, 16.7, 16.8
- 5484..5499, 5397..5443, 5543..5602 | -0.025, 16.6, 16.7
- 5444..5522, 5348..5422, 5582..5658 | -0.007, 16.8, 16.7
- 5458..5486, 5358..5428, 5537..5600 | -0.010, 16.8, 16.7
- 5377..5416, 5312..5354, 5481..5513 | 0.008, 16.8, 16.9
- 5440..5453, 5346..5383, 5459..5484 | 0.004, 17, 16.9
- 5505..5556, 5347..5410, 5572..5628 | -0.016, 16.8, 16.5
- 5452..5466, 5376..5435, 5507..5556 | -0.009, 16.7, 16.9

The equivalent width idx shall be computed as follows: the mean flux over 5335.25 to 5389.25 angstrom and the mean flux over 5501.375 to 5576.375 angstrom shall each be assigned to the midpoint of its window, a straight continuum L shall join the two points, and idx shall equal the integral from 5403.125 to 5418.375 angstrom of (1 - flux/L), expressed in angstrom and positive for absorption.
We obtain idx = 0.50 angstrom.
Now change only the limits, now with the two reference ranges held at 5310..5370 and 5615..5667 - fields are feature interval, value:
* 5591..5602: 0.34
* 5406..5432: 0.37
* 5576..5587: -0.04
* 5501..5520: 0.11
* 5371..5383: 0.05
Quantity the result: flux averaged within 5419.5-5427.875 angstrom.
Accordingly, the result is 17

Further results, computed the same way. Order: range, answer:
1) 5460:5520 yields 16.9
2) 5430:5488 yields 16.8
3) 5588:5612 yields 16.4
